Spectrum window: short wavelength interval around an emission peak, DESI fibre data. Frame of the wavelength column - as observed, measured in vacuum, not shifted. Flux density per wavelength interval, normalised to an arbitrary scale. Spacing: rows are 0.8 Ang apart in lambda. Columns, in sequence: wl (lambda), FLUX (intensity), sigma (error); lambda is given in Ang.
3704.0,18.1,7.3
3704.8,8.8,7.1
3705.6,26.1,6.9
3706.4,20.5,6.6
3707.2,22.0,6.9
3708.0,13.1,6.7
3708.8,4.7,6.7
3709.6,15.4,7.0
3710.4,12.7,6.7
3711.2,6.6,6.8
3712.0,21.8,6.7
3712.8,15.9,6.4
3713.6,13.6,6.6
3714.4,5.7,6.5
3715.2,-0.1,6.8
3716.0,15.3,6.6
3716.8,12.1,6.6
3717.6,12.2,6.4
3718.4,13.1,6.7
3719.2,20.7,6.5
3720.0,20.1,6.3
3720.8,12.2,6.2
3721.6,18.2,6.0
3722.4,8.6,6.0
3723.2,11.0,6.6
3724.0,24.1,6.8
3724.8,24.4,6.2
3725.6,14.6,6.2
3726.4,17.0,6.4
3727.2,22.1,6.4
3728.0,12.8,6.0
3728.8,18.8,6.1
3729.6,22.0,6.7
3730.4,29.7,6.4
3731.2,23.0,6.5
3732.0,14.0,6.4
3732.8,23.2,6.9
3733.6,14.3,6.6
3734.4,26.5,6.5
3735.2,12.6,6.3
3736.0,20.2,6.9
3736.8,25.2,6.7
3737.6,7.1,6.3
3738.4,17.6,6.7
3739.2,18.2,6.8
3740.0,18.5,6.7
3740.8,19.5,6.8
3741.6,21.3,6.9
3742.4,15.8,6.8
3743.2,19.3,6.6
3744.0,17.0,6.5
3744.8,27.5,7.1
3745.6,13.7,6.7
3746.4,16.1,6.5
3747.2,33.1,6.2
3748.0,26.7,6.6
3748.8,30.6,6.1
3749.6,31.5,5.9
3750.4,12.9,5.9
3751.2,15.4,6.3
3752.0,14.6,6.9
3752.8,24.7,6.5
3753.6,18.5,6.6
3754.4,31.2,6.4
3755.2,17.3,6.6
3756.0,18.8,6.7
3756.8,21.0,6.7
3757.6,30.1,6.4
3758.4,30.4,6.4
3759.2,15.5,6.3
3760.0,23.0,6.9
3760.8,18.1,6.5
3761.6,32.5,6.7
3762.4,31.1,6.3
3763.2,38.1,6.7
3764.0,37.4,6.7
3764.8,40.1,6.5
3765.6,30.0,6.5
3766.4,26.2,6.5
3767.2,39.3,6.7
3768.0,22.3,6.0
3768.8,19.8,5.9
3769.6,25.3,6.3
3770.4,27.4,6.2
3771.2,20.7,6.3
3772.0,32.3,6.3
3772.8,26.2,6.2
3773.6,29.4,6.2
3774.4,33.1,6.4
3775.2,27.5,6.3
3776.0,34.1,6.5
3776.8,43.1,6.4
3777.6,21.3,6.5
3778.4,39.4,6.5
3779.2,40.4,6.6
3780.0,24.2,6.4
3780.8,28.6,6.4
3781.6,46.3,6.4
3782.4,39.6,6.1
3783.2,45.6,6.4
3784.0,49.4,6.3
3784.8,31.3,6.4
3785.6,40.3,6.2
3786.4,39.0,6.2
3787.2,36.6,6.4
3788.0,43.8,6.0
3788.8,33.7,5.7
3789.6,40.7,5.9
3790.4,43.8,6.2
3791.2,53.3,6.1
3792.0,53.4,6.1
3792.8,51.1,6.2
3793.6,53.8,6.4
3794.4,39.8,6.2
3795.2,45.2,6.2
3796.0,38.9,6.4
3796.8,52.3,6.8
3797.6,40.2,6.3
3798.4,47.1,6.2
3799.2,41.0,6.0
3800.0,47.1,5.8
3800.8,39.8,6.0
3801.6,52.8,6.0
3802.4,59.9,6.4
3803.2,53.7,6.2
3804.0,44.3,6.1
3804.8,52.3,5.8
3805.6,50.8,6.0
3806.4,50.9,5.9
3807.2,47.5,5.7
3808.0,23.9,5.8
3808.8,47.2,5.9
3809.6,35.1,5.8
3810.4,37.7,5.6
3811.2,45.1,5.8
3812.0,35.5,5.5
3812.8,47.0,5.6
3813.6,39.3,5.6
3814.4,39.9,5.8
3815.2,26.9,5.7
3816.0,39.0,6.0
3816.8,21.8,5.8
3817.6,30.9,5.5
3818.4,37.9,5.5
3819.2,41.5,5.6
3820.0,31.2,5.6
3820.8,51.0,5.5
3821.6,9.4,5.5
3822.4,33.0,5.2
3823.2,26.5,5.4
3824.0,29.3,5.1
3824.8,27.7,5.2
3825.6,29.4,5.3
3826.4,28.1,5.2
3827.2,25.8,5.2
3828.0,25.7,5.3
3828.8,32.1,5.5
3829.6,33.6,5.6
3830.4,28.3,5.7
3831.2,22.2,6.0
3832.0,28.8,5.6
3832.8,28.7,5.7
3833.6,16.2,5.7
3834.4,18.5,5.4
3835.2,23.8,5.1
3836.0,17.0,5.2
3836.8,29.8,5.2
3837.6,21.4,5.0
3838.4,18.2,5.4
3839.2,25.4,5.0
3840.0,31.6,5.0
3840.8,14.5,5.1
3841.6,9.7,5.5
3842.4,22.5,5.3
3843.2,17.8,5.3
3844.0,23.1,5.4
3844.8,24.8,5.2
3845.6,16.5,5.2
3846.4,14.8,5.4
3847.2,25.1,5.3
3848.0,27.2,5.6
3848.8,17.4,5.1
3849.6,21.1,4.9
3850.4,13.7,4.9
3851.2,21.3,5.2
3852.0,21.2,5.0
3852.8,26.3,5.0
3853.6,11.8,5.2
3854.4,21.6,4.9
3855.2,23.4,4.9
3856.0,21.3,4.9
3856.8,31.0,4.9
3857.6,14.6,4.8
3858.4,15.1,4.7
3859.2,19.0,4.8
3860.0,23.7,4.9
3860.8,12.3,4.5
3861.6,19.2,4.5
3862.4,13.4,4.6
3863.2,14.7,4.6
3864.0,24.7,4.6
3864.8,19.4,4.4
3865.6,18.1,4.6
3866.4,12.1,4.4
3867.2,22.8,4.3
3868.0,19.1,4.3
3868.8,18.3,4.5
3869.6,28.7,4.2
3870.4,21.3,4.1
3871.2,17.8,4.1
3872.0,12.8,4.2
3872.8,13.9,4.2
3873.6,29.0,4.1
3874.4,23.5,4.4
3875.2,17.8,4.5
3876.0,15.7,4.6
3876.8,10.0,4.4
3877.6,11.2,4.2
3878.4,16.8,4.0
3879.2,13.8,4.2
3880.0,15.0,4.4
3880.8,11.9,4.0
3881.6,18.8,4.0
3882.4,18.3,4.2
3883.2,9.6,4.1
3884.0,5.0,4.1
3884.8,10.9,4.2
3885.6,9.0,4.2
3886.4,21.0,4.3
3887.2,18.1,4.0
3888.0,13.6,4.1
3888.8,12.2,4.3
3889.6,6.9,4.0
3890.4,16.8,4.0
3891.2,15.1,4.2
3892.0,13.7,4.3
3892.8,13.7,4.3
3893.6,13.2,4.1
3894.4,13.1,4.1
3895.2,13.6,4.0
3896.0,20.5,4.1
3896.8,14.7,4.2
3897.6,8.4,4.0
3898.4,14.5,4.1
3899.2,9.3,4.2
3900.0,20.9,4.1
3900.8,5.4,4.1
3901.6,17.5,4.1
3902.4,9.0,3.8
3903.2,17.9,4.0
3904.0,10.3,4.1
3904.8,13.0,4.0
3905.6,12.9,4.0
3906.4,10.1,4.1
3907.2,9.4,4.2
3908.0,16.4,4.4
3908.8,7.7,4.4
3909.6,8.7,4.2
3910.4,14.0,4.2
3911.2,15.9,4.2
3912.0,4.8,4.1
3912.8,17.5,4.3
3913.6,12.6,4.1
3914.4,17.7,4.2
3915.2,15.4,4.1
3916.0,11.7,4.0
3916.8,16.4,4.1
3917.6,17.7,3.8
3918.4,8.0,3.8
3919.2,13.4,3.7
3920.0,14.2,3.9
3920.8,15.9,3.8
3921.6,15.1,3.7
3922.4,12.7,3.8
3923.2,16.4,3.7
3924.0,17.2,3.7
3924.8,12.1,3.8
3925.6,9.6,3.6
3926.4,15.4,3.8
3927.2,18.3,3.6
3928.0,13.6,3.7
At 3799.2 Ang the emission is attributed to C IV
